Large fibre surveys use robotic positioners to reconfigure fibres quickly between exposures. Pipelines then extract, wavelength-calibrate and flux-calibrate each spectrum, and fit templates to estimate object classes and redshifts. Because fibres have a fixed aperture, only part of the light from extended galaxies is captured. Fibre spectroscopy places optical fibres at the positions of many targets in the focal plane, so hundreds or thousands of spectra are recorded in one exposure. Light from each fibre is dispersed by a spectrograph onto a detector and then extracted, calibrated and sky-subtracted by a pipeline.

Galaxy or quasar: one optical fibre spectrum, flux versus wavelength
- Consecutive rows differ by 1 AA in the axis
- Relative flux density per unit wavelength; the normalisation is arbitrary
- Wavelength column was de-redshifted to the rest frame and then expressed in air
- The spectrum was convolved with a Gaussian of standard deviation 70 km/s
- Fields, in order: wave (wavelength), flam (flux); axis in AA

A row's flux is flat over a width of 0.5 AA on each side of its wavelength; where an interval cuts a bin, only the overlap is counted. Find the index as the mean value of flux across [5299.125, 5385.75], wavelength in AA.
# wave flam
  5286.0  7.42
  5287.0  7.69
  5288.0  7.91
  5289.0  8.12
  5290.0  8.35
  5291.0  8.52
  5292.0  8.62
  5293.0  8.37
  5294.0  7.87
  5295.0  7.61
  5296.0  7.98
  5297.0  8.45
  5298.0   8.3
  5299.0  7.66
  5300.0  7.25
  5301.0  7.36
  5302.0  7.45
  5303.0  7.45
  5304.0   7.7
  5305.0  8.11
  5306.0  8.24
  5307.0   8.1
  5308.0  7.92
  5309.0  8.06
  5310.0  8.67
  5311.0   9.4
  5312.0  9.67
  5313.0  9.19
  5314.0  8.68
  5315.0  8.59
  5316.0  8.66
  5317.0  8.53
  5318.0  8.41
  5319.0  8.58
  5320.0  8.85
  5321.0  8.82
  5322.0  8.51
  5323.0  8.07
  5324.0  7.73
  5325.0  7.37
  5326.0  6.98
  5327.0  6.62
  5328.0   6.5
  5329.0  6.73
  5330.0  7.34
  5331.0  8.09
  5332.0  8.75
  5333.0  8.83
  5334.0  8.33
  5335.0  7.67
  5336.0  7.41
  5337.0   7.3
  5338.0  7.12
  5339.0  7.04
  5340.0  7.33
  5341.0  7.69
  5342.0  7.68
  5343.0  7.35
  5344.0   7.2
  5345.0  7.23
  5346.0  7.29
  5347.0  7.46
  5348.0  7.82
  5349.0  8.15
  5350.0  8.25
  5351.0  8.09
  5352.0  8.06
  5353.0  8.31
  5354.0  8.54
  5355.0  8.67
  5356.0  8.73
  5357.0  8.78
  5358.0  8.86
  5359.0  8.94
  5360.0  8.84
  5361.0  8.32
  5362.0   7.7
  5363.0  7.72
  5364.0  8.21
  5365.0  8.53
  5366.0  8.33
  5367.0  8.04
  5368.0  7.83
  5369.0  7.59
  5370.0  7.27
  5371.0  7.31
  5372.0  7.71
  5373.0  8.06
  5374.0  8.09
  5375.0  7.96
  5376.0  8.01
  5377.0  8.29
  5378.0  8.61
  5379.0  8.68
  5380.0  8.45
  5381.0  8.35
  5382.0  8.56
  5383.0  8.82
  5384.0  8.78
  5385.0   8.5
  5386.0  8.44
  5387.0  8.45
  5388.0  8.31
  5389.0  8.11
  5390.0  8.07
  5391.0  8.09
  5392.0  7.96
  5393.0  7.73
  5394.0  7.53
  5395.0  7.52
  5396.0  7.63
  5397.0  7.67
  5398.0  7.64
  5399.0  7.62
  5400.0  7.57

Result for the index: 8.06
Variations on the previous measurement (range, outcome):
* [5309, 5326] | 8.54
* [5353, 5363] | 8.54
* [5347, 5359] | 8.37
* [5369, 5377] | 7.79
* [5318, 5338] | 7.81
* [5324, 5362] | 7.83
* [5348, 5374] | 8.18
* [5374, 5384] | 8.42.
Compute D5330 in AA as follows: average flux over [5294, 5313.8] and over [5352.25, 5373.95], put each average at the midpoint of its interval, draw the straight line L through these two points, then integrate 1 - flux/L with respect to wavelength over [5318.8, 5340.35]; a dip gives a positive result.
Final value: 1.2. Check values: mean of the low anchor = 8.14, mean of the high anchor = 8.2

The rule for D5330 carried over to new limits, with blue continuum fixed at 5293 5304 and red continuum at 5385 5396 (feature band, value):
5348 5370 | -0.9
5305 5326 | -1.7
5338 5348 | 0.7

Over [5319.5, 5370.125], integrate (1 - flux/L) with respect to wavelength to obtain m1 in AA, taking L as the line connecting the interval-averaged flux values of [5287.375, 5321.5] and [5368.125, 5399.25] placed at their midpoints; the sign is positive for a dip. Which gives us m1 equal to 1.6 AA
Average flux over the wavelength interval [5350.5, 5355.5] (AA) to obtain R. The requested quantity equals 8.33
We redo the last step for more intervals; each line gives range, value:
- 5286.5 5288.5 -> 7.8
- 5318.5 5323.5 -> 8.57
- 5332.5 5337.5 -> 7.91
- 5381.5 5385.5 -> 8.67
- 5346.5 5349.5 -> 7.81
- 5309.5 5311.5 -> 9.04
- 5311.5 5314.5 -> 9.18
